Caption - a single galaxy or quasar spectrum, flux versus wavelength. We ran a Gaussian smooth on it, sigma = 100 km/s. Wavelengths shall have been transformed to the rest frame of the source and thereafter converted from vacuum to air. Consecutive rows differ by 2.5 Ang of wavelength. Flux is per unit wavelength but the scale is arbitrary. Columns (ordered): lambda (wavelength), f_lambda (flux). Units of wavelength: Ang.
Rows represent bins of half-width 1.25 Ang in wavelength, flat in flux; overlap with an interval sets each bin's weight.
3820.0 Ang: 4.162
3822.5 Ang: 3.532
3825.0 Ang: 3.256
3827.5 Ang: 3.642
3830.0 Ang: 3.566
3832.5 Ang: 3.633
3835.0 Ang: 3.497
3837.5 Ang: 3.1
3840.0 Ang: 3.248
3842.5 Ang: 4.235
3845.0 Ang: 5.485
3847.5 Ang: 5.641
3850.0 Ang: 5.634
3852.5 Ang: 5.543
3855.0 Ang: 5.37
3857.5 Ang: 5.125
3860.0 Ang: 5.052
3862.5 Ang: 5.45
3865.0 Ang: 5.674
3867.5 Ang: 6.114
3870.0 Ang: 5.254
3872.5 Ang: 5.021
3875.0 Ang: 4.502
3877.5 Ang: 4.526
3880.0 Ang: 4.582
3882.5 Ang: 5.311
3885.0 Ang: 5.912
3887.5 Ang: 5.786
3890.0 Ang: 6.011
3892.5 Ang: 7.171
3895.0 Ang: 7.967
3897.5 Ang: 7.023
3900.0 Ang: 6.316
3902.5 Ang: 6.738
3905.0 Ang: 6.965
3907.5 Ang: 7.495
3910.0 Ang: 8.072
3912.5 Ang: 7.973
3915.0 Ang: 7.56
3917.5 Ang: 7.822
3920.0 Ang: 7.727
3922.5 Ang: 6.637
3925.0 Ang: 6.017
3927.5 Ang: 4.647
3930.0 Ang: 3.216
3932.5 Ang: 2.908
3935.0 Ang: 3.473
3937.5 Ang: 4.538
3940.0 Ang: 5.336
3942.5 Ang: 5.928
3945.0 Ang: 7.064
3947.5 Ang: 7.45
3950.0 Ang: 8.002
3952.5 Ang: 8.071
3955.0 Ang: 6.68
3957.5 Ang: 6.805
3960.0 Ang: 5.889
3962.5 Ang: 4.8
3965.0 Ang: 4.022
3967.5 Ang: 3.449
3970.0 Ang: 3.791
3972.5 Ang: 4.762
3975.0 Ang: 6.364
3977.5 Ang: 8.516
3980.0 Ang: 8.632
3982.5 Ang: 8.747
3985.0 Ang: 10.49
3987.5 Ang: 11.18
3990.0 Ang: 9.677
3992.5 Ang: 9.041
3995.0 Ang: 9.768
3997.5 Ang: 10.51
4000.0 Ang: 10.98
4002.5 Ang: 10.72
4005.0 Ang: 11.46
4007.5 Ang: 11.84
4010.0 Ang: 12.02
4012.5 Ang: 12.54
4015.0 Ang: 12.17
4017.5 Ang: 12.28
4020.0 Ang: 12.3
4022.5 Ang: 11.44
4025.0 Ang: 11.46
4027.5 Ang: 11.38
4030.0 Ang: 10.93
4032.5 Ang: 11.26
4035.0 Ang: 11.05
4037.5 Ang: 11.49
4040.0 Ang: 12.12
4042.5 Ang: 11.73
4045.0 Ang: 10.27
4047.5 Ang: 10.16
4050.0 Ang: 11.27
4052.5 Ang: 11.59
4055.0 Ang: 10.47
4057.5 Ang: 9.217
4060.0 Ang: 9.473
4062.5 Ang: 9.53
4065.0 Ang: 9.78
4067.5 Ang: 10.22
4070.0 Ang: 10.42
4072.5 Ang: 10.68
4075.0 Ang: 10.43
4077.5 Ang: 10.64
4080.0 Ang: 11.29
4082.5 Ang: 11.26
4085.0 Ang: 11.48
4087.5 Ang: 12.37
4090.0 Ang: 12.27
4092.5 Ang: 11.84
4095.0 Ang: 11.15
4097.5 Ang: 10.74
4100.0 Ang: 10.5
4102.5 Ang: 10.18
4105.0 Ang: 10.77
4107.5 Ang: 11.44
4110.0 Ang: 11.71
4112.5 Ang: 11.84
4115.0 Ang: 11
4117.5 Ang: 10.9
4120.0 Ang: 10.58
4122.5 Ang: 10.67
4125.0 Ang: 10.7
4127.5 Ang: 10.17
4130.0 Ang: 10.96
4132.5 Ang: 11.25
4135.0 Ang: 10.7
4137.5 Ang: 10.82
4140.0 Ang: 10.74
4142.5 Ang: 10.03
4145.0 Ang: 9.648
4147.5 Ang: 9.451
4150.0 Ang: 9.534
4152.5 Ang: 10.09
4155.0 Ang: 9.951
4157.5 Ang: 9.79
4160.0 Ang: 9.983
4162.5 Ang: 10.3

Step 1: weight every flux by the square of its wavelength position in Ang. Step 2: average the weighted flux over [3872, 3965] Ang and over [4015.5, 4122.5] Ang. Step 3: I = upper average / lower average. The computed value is 1.94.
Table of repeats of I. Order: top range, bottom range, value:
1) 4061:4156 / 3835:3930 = 2.05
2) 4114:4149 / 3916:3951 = 2.02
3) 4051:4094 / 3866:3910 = 1.94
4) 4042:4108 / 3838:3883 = 2.37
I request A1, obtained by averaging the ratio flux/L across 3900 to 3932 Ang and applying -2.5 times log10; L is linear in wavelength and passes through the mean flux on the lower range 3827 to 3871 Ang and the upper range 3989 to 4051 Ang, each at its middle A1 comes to 0.09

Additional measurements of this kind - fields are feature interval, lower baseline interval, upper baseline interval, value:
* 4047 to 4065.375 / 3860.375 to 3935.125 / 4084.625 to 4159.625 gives -0.09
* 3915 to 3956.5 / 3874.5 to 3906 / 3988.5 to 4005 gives 0.29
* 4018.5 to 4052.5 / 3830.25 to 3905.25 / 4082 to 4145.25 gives -0.22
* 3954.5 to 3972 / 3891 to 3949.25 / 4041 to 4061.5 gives 0.47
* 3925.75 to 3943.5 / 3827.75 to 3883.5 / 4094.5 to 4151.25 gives 0.45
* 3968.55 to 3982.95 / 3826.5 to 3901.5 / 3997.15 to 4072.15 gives 0.34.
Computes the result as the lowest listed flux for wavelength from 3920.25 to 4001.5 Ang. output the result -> 2.908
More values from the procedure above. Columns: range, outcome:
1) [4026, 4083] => 9.217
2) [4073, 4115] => 10.18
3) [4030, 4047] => 10.27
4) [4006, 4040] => 10.93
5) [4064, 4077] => 9.78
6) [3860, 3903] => 4.502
